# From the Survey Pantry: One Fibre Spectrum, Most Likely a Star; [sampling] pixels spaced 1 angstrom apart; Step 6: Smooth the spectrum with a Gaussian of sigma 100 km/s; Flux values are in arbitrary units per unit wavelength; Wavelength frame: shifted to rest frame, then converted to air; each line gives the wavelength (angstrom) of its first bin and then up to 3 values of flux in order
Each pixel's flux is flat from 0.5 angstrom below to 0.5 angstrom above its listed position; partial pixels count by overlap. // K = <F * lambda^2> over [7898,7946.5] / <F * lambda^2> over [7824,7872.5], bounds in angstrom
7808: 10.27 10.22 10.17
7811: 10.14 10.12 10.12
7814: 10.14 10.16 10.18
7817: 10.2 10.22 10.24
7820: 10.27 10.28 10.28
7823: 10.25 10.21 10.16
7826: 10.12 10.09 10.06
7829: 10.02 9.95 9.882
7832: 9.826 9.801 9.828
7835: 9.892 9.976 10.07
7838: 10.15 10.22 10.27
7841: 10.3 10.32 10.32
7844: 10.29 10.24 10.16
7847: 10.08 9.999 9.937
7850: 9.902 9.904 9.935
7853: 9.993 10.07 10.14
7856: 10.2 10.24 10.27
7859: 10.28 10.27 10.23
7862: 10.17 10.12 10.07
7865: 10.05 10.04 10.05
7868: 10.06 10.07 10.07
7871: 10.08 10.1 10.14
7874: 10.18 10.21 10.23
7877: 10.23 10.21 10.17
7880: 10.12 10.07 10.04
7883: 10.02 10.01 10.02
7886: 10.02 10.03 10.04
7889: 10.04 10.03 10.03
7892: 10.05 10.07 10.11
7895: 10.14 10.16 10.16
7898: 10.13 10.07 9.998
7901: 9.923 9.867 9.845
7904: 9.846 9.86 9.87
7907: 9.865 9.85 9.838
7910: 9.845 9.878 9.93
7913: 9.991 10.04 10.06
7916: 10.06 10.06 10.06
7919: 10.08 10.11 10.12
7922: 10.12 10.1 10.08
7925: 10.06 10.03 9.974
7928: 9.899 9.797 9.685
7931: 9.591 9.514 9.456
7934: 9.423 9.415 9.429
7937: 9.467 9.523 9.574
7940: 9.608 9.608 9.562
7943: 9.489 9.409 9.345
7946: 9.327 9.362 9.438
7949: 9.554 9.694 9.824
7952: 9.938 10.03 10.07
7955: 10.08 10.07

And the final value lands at 0.99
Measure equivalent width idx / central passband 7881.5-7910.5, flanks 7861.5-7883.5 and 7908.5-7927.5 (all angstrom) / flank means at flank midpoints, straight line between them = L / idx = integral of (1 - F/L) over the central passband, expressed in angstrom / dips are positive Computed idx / 0.2 angstrom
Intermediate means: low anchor 10.1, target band 9.99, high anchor 10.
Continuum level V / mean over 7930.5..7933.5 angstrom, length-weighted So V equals 9.52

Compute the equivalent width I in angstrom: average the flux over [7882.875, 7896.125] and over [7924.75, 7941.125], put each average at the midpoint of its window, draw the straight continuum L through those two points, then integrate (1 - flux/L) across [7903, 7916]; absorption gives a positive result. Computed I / -0.1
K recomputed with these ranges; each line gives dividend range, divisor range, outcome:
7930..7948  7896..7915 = 0.96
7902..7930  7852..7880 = 1.00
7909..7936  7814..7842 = 1.00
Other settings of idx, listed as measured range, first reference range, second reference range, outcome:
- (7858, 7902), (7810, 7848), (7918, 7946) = -0.8 angstrom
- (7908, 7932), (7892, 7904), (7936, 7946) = -0.5 angstrom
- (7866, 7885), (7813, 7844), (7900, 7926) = -0.1 angstrom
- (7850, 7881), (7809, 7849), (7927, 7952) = -0.6 angstrom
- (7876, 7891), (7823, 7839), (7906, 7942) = -0.3 angstrom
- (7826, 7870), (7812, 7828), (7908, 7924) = 0.2 angstrom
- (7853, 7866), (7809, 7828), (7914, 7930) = -0.1 angstrom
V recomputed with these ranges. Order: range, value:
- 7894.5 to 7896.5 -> 10.2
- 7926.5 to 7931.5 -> 9.79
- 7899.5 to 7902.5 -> 9.93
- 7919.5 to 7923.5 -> 10.1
